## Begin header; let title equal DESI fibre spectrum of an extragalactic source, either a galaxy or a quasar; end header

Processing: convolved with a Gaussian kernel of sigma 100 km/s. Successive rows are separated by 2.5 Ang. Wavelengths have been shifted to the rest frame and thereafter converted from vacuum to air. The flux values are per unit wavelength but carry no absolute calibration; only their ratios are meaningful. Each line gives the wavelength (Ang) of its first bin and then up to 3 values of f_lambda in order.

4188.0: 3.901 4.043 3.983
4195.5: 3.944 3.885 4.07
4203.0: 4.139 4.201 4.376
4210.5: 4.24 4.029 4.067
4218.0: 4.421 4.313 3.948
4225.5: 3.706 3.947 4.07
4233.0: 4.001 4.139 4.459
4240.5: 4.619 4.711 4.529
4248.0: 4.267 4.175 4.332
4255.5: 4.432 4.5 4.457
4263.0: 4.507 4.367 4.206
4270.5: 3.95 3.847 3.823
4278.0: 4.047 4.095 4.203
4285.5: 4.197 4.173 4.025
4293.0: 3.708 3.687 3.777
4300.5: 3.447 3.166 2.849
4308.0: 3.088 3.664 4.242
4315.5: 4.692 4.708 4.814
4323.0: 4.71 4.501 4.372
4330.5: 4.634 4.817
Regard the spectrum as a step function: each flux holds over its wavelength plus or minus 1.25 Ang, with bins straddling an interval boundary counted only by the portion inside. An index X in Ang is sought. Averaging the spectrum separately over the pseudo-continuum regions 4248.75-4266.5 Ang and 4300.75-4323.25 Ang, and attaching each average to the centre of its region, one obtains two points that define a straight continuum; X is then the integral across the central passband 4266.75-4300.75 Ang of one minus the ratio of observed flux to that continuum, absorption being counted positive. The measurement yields 1.8 Ang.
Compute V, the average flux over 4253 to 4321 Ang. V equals 4.02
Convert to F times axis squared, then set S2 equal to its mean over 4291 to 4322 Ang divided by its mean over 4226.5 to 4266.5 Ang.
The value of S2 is 0.9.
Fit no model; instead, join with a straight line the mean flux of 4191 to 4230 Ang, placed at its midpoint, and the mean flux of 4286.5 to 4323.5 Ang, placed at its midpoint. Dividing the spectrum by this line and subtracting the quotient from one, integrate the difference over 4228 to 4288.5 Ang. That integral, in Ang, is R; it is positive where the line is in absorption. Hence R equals -3.9 Ang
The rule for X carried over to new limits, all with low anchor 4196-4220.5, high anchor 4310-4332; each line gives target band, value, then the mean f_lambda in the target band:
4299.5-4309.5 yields 3.0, 3.14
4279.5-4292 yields 0.8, 4.13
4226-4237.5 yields 0.5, 4.04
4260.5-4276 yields 0.7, 4.16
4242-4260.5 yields -0.5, 4.42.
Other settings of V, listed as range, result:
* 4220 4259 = 4.26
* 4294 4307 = 3.39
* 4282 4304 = 3.82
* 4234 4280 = 4.29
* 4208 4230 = 4.1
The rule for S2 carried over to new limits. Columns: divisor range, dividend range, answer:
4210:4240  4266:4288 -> 1.01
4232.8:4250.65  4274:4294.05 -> 0.94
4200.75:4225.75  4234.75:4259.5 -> 1.08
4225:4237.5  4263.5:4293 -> 1.04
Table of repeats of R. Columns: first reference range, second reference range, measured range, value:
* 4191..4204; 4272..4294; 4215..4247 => -1.8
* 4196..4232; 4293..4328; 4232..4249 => -1.4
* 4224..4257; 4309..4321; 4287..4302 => 1.9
